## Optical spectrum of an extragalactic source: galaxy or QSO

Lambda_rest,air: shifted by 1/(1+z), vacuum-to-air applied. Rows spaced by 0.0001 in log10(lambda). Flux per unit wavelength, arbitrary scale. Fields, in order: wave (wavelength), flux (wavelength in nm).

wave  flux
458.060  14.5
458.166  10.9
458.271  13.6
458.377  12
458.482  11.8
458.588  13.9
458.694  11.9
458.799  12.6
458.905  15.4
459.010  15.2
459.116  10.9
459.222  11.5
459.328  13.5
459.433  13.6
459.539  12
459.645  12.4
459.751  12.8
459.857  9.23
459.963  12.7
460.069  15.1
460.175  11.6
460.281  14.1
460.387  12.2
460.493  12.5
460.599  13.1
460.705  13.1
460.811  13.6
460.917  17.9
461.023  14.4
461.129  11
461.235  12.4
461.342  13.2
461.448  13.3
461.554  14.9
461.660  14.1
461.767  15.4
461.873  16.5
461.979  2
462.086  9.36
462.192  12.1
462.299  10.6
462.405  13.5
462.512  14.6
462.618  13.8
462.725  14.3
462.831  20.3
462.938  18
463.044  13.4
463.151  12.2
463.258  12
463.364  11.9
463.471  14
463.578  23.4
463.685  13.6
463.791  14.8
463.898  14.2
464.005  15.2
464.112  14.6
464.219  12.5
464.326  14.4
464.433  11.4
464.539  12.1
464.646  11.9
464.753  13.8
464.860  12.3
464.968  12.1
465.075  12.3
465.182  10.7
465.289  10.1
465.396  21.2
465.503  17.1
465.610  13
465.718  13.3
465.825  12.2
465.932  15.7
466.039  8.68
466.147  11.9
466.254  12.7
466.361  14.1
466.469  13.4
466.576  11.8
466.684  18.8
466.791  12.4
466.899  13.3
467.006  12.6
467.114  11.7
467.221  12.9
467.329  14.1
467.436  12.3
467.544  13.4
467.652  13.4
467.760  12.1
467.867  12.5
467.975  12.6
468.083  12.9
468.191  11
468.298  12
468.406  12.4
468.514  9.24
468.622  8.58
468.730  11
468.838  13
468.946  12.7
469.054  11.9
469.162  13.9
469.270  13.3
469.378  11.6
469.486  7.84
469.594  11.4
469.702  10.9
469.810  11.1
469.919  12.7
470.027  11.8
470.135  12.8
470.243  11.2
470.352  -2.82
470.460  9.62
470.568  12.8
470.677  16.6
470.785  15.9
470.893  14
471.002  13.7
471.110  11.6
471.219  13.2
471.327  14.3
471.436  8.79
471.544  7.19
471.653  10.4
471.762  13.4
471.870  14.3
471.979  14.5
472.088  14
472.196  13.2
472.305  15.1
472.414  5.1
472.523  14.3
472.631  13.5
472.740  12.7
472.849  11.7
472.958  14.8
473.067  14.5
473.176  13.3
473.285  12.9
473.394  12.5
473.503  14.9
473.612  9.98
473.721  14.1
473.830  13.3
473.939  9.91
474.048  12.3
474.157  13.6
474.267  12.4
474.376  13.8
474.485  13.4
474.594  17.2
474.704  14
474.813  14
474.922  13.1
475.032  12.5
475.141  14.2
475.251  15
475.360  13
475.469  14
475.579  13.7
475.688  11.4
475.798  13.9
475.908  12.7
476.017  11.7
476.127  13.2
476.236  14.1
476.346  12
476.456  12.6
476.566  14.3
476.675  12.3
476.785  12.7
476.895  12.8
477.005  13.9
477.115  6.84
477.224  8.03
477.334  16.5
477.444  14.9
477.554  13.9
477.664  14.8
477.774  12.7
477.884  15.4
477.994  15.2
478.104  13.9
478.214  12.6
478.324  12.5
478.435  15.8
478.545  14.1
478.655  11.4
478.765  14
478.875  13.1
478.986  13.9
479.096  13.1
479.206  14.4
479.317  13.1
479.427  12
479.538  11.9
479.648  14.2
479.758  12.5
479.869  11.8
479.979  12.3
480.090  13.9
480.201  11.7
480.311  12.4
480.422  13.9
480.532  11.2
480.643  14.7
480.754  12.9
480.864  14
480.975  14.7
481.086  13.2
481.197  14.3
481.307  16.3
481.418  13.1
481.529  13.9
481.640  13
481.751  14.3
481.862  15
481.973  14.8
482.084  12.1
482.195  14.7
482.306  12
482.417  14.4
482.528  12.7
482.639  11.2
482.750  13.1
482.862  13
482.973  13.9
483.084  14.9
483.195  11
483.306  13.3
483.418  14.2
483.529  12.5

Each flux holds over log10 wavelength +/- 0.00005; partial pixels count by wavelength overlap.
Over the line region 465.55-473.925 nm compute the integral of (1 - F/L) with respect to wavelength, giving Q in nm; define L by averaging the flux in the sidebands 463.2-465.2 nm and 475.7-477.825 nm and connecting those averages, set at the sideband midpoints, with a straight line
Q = 0.58 nm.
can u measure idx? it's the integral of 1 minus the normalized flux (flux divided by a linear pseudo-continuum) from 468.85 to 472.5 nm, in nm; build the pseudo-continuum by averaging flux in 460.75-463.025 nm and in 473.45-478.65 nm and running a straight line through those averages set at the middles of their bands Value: 0.43 nm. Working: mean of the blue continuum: 13.6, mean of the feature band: 11.8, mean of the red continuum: 13.2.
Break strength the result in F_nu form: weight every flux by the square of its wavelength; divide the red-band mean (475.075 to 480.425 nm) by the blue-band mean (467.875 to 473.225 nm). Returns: 1.13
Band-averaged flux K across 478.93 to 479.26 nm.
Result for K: 13.8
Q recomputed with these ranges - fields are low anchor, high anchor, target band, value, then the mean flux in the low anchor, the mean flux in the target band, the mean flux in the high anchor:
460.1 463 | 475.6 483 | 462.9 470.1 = 0.24 nm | 13.4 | 12.9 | 13.2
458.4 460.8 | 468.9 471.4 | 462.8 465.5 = -0.38 nm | 12.8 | 14.1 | 11.8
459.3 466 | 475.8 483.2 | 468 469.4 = 0.16 nm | 13.5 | 11.8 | 13.3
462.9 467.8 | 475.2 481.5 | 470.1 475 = 0.30 nm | 13.5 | 12.6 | 13.2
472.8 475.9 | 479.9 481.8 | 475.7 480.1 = 0.10 nm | 13.3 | 13.1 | 13.5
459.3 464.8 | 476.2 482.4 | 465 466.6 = 0.02 nm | 13.4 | 13.2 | 13.3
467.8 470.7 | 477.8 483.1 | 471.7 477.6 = -0.37 nm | 11.2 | 13.1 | 13.5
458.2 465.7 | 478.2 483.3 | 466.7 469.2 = 0.19 nm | 13.4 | 12.3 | 13.3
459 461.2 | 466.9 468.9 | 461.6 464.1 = -0.25 nm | 12.9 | 13.9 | 12.1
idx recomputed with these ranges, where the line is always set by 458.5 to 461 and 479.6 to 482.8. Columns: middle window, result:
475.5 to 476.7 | 0.03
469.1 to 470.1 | 0.12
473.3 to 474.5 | 0.05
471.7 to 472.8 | 0.02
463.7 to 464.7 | -0.02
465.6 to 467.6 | 0.02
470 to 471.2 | 0.15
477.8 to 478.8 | -0.04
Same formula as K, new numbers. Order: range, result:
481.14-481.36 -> 15.3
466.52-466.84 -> 14.4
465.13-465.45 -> 14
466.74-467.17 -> 12.5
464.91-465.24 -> 11.7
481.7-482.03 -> 14.7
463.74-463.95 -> 14.5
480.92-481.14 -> 13.9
